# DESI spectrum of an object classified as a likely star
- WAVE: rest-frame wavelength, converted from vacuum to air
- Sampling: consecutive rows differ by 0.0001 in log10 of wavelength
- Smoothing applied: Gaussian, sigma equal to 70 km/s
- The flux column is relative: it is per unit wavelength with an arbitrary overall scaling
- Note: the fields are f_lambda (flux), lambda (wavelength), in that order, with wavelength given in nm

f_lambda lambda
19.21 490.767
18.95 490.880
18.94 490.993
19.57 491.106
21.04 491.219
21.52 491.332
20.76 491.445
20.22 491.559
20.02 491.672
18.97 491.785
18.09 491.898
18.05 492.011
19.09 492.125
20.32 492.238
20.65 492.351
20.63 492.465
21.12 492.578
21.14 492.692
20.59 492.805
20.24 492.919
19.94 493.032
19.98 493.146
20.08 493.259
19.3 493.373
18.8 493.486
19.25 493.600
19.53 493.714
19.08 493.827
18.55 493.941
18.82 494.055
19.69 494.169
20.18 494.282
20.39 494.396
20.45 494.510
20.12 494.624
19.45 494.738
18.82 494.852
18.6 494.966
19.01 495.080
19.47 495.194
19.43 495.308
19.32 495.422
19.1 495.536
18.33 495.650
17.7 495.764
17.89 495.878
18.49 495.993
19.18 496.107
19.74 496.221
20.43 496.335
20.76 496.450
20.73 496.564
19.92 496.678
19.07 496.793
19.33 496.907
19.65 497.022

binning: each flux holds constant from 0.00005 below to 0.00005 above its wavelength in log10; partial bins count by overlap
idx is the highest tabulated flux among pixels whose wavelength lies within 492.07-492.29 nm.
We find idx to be 20.32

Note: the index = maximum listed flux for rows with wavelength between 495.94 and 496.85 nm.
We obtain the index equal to 20.76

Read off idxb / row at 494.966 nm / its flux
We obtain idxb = 18.6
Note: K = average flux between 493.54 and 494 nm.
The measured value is 19.1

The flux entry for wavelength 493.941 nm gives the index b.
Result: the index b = 18.55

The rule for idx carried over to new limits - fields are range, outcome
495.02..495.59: 19.47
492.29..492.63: 21.12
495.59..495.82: 18.33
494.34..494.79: 20.45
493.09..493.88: 20.08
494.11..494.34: 20.18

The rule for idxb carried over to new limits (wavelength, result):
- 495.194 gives 19.47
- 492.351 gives 20.65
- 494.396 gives 20.39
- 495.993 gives 18.49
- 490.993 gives 18.94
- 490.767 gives 19.21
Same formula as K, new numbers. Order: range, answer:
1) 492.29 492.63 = 20.8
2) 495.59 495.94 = 18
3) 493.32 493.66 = 19.1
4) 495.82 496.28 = 18.8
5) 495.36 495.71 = 18.9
